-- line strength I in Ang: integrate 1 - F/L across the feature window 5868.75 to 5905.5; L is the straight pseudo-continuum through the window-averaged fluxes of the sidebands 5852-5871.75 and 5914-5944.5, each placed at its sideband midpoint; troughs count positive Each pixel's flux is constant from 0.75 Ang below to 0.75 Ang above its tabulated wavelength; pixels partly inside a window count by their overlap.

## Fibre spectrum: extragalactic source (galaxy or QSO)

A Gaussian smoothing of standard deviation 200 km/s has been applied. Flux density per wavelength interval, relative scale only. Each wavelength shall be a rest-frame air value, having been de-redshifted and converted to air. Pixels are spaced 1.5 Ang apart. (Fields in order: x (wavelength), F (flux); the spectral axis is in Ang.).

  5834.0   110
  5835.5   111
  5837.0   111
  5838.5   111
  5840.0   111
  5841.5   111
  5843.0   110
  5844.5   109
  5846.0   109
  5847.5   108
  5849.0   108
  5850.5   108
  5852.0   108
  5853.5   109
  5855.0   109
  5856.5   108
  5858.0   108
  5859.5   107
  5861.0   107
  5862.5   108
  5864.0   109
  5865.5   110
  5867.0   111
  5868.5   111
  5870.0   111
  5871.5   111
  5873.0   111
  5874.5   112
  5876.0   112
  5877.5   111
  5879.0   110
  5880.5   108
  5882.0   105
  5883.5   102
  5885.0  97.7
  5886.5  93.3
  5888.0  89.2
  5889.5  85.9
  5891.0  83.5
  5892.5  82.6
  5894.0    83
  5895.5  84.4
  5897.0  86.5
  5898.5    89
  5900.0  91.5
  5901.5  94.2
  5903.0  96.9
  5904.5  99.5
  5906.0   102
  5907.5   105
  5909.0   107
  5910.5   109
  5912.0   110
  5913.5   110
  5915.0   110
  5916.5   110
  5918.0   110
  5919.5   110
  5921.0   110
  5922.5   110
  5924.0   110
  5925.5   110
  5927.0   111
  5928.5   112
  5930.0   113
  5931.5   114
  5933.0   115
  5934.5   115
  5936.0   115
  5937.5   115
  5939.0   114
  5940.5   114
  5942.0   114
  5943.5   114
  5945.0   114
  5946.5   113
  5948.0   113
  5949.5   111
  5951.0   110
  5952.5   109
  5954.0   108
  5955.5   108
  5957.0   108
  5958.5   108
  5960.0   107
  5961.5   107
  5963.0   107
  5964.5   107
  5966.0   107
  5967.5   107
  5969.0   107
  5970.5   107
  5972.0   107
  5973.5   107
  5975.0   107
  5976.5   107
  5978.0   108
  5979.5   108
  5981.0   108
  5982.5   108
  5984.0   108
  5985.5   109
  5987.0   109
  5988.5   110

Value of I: 4.0 Ang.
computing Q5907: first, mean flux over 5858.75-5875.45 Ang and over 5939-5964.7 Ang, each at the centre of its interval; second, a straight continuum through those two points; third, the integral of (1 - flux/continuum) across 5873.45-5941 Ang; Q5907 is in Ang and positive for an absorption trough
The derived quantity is 3.8 Ang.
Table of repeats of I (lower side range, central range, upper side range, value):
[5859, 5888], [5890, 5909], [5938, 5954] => 2.98 Ang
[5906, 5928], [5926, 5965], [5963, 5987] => -1.09 Ang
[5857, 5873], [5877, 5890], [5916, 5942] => 1.17 Ang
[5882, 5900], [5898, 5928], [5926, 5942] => -1.01 Ang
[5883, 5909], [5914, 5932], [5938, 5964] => -1.68 Ang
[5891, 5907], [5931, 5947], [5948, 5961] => -1.62 Ang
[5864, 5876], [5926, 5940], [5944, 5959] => -0.41 Ang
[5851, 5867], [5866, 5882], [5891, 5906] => -1.44 Ang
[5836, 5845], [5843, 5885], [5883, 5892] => -3.32 Ang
